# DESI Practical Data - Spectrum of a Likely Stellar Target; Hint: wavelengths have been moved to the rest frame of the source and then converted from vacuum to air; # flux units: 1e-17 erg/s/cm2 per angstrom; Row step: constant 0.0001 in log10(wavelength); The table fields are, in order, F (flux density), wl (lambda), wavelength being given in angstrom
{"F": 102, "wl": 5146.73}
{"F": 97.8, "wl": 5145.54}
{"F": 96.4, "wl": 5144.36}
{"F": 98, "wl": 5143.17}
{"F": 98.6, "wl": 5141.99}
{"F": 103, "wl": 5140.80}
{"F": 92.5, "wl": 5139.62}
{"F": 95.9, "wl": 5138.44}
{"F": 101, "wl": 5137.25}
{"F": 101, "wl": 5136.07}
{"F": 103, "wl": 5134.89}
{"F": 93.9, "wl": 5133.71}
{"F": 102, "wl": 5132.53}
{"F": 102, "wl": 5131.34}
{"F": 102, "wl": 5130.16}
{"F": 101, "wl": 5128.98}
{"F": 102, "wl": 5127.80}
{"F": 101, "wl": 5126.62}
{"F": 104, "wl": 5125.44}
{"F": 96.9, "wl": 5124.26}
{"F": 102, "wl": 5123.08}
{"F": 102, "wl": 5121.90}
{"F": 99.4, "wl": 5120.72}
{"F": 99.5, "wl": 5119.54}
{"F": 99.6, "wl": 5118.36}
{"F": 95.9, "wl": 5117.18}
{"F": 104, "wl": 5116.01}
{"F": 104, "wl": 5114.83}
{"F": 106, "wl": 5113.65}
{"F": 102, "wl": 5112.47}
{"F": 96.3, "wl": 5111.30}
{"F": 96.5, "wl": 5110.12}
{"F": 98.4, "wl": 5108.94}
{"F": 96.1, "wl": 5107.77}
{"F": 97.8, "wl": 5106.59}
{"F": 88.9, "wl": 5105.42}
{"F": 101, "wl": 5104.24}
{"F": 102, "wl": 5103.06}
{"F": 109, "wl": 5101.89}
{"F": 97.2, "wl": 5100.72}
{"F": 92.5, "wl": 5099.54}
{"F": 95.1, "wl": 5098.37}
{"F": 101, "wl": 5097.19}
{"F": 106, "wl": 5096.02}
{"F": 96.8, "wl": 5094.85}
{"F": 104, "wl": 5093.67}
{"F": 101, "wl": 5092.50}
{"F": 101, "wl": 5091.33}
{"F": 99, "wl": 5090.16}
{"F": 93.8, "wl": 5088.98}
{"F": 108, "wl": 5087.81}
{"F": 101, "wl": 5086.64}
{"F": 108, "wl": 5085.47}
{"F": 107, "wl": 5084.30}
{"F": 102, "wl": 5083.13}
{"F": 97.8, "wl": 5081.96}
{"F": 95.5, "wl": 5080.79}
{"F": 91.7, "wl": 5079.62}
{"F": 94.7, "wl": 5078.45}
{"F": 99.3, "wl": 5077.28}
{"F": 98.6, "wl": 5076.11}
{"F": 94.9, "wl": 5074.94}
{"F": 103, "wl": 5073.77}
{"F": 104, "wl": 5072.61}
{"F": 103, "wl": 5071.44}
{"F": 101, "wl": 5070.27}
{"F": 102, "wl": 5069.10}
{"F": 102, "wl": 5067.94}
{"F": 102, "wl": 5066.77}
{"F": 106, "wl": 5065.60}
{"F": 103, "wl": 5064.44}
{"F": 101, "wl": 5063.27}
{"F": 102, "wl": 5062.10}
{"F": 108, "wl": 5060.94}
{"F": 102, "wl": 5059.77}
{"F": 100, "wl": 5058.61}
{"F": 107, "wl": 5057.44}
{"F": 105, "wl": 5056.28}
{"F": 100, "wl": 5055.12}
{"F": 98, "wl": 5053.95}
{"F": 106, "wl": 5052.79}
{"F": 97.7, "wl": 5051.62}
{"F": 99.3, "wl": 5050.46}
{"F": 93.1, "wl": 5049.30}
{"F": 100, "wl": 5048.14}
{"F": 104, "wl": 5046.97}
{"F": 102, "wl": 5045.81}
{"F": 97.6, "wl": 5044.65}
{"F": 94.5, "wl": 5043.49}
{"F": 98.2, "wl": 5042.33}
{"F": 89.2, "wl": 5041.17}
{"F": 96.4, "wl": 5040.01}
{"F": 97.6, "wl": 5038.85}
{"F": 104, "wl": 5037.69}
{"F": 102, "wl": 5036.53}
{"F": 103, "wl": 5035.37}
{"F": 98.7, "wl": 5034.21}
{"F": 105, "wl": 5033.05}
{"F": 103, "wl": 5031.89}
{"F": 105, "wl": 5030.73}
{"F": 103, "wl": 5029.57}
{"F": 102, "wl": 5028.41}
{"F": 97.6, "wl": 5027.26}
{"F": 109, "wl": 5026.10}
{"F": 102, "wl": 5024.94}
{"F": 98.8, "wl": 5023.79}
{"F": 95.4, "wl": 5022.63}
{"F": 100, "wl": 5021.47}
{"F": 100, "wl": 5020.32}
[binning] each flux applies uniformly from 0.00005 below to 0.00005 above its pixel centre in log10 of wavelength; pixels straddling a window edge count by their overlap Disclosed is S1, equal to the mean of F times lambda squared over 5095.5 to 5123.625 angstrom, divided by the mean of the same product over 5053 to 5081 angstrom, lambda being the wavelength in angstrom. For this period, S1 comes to 1.00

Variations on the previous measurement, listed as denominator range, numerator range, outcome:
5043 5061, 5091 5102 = 1.01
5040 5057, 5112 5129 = 1.05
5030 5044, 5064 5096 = 1.03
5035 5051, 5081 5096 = 1.05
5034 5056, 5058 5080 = 1.03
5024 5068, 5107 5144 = 1.02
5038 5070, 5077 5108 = 1.01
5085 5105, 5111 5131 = 1.01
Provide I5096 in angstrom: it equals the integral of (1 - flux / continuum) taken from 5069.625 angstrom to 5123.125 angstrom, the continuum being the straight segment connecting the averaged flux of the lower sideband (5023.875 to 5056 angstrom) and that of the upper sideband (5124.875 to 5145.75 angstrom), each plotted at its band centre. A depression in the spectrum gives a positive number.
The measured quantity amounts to 0.0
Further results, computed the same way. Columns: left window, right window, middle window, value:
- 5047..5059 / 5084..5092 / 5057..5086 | 0.1 angstrom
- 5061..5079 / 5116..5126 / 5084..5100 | 0.0 angstrom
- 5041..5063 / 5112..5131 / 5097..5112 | 0.5 angstrom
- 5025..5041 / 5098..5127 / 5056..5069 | -0.3 angstrom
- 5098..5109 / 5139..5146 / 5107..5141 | -0.8 angstrom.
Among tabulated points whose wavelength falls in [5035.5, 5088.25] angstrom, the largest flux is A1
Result 108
